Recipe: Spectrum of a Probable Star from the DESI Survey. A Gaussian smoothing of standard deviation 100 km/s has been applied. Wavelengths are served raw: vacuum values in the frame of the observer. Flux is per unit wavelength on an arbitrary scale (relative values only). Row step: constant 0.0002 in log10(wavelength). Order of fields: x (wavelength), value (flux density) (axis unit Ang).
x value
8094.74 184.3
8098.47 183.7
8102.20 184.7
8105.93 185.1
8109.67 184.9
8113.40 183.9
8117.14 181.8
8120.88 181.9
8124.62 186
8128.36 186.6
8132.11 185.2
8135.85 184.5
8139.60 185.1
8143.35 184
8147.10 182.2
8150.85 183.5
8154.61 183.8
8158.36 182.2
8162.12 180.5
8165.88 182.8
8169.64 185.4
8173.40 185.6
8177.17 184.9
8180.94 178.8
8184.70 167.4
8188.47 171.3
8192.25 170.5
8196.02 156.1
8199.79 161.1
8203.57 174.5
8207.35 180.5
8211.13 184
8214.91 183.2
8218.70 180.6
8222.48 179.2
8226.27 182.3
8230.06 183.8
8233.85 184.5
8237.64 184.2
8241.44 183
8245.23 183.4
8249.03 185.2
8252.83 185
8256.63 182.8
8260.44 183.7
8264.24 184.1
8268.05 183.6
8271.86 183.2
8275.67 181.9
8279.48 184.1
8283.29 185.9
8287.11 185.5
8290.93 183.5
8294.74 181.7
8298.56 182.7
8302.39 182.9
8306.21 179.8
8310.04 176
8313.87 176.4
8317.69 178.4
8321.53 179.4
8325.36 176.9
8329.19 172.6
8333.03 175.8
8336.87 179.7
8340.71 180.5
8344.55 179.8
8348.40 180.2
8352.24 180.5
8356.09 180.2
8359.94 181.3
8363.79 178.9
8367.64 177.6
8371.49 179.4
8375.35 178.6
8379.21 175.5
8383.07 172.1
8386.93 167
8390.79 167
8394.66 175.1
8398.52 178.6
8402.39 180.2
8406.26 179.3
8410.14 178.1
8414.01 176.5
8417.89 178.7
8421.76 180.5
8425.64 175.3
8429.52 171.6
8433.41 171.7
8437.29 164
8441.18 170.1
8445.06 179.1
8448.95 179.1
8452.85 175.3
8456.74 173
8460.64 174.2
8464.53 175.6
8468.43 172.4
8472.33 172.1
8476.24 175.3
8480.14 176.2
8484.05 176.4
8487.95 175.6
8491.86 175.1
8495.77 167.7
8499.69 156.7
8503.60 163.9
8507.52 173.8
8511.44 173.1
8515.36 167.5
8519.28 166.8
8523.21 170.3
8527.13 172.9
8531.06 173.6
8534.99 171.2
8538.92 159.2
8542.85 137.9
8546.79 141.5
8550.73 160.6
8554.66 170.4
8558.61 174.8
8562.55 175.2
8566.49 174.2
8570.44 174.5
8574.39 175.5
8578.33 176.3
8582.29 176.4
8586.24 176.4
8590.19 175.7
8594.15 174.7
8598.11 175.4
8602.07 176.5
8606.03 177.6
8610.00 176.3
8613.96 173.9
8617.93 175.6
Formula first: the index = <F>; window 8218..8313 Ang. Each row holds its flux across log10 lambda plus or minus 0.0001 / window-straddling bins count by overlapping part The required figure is 183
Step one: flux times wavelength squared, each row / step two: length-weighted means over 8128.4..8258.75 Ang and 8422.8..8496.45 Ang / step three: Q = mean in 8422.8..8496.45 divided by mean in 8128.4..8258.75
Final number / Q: 1.03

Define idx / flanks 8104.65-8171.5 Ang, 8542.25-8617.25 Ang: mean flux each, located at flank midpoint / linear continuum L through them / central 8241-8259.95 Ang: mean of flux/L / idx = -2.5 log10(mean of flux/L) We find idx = -0.02 mag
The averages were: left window 184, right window 171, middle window 184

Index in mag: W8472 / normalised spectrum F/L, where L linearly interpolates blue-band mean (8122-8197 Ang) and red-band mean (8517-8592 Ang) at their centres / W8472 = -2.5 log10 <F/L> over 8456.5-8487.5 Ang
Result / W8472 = -0.022 mag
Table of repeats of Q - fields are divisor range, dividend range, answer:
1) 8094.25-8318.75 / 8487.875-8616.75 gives 1.02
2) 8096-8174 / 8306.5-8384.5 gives 1.02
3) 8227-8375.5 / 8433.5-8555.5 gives 0.98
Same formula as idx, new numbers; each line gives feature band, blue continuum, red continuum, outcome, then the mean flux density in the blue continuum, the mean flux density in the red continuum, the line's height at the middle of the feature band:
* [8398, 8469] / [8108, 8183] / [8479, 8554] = -0.033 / 184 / 166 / 170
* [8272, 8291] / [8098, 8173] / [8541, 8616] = -0.027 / 184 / 171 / 180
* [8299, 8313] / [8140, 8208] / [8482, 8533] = -0.030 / 178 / 170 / 175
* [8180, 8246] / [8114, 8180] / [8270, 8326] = 0.034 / 184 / 181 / 183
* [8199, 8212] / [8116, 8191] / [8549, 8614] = 0.035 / 182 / 174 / 181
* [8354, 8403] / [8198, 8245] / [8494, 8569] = -0.020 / 180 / 166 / 173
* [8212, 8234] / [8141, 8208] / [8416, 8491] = -0.031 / 177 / 175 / 177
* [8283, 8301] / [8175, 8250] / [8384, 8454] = -0.042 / 178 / 175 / 177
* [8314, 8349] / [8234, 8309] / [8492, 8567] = 0.008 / 183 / 166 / 179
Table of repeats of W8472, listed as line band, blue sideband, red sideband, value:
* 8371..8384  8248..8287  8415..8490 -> 0.013 mag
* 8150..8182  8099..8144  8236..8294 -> 0.007 mag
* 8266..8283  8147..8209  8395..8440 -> -0.042 mag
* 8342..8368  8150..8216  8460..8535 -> -0.035 mag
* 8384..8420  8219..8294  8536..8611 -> 0.011 mag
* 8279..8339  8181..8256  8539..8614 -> -0.024 mag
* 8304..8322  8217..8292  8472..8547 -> 0.012 mag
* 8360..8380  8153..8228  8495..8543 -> -0.042 mag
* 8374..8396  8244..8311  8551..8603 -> 0.048 mag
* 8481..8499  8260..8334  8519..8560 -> -0.037 mag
